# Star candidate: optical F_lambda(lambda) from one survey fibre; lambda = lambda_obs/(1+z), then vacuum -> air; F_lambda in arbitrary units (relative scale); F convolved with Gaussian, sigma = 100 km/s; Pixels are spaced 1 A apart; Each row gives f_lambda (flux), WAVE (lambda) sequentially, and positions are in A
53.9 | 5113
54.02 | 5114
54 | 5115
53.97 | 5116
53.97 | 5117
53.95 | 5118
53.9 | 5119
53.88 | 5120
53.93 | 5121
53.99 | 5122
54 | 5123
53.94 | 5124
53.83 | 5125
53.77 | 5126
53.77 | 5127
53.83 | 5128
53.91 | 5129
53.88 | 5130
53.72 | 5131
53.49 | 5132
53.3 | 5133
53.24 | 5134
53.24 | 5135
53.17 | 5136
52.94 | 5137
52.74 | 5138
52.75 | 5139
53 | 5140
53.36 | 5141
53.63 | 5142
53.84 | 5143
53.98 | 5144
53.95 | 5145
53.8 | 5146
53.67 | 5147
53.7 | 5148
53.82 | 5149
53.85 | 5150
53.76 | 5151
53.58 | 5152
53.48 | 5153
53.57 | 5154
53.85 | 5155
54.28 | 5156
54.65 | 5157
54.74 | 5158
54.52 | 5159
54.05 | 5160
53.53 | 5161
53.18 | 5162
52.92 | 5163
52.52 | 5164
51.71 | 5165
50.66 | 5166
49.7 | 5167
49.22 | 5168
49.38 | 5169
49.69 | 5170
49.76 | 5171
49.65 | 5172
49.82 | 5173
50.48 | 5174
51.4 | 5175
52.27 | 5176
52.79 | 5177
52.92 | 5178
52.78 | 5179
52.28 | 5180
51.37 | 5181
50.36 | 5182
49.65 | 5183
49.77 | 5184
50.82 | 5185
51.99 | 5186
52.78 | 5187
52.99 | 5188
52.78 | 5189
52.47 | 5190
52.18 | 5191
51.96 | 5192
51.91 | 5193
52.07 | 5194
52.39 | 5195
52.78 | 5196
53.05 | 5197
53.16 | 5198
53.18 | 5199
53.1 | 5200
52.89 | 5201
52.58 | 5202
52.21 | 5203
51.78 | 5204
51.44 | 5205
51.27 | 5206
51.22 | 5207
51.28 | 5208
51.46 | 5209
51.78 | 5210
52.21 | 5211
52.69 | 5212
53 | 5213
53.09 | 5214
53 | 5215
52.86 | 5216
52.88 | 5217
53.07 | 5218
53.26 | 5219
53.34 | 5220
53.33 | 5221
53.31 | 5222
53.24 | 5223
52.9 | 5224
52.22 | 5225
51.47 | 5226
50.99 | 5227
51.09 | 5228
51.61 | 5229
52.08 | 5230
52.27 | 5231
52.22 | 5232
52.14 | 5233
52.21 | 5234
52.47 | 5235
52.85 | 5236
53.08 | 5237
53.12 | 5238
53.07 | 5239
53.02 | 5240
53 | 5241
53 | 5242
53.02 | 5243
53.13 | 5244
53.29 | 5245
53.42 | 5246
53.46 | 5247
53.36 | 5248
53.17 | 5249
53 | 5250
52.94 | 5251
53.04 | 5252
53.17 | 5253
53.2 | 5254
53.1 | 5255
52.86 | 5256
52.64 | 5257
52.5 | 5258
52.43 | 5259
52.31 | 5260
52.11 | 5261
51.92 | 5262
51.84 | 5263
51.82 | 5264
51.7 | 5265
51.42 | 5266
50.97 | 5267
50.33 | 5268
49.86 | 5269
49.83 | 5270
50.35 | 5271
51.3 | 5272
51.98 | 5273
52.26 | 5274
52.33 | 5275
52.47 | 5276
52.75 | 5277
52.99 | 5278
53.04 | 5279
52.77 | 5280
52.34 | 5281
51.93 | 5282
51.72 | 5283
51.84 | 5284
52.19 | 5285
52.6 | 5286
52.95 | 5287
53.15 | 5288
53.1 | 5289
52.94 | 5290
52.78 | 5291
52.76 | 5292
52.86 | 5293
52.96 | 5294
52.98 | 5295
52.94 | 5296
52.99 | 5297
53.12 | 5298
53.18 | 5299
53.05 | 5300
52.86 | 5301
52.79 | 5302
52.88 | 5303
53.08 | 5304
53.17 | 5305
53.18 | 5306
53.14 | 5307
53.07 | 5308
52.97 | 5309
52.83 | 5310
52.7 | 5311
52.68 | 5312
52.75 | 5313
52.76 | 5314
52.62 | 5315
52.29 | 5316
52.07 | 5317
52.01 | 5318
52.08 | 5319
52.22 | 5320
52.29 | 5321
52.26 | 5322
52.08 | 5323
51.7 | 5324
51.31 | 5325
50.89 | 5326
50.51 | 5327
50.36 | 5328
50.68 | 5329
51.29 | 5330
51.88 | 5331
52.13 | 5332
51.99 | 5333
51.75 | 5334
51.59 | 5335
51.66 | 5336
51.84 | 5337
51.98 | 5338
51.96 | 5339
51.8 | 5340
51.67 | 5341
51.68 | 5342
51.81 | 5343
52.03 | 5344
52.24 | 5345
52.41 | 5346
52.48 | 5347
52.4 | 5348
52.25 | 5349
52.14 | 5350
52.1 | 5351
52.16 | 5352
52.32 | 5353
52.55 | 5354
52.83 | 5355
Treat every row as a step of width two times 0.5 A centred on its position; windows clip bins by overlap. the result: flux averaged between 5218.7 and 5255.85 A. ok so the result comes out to 52.8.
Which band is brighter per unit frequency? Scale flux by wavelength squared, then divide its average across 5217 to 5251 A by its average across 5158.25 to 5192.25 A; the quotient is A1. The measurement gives 1.0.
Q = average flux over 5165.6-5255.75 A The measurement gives 52.2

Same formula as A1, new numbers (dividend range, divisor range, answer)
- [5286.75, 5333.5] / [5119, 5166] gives 1.04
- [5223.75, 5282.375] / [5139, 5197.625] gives 1.03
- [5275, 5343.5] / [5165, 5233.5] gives 1.05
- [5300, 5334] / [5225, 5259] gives 1.02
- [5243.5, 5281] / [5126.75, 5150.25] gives 1.02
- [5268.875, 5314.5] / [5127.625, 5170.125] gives 1.05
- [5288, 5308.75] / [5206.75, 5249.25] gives 1.03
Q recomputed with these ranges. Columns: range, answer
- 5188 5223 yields 52.5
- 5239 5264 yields 52.9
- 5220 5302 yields 52.5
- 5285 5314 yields 52.9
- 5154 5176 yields 51.9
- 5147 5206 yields 52.2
